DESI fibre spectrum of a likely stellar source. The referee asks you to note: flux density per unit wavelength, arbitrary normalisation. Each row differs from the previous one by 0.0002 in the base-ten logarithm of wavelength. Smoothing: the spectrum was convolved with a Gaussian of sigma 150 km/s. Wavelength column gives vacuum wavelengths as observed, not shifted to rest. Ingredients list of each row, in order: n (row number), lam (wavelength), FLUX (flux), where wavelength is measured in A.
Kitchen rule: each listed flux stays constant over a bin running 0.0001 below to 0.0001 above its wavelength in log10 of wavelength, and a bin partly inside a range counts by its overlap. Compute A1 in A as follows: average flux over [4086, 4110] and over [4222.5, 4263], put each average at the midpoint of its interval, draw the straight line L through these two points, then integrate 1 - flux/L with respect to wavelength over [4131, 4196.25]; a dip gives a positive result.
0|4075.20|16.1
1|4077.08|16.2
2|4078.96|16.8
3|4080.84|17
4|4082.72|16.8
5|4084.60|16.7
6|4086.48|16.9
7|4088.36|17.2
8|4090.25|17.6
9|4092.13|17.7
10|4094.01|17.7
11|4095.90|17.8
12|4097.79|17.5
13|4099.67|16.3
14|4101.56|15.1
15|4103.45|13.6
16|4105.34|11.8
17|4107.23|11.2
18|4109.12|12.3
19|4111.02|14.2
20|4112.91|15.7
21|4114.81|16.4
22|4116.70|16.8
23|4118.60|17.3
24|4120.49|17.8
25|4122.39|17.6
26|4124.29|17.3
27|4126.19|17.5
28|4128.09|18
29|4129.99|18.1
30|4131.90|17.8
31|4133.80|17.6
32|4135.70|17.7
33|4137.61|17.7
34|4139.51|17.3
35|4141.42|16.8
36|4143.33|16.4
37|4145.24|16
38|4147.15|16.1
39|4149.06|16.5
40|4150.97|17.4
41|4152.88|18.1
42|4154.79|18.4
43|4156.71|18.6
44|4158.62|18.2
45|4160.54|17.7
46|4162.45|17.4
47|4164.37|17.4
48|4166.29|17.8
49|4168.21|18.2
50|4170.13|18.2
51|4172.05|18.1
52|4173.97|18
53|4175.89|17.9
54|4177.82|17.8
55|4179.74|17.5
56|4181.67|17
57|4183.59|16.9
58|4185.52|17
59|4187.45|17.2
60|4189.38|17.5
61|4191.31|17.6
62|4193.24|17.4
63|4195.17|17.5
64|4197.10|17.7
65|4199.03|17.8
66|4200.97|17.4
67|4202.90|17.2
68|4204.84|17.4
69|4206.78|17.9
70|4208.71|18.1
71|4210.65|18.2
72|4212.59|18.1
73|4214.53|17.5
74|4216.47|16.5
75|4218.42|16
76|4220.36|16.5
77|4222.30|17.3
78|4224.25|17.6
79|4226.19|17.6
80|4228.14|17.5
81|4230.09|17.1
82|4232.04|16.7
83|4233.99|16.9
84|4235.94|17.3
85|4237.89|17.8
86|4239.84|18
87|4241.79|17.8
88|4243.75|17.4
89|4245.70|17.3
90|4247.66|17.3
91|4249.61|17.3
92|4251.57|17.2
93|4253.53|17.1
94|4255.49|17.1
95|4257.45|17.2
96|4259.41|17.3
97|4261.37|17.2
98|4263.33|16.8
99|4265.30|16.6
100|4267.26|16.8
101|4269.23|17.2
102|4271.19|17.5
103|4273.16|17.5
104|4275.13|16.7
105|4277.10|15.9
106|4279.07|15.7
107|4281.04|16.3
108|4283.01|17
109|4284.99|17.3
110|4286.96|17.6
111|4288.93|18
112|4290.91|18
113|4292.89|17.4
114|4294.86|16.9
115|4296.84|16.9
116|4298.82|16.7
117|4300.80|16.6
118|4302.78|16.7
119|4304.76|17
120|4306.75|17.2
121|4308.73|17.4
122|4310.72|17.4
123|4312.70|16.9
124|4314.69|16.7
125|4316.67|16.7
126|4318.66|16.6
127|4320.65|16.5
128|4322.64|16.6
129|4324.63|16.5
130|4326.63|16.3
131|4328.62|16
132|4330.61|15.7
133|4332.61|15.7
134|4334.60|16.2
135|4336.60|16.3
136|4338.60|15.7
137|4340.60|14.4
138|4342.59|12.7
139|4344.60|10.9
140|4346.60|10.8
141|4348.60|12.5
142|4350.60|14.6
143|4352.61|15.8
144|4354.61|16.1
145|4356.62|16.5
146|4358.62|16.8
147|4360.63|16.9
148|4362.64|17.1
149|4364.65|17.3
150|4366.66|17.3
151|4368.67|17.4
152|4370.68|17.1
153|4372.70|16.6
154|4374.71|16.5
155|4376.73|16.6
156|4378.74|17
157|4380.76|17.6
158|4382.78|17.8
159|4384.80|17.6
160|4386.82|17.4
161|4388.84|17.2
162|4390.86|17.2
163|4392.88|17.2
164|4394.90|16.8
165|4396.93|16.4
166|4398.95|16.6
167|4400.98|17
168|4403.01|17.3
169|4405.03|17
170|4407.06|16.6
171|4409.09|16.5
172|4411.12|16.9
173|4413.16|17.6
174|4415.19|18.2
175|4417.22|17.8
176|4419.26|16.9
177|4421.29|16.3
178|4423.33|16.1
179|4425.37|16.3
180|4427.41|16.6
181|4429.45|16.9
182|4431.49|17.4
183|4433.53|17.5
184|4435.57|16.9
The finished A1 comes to -4.5 A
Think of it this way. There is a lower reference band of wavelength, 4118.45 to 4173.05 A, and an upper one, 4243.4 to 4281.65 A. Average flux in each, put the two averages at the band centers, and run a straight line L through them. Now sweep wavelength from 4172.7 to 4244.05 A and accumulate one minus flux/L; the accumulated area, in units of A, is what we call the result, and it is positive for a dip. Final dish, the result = -0.8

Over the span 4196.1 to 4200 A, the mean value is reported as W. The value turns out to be 17.8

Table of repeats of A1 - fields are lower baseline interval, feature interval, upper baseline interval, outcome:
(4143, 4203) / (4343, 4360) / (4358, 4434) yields 2.8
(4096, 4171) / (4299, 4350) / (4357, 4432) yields 3.8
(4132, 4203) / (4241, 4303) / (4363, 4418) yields 0.9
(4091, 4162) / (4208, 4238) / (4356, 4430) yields -0.9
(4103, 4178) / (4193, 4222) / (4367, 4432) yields -0.8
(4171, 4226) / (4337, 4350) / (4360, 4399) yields 3.1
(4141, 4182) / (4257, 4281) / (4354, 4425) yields 0.6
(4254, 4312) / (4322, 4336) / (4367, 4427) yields 0.7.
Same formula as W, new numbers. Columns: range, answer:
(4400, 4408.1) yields 17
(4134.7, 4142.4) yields 17.4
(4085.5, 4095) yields 17.4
